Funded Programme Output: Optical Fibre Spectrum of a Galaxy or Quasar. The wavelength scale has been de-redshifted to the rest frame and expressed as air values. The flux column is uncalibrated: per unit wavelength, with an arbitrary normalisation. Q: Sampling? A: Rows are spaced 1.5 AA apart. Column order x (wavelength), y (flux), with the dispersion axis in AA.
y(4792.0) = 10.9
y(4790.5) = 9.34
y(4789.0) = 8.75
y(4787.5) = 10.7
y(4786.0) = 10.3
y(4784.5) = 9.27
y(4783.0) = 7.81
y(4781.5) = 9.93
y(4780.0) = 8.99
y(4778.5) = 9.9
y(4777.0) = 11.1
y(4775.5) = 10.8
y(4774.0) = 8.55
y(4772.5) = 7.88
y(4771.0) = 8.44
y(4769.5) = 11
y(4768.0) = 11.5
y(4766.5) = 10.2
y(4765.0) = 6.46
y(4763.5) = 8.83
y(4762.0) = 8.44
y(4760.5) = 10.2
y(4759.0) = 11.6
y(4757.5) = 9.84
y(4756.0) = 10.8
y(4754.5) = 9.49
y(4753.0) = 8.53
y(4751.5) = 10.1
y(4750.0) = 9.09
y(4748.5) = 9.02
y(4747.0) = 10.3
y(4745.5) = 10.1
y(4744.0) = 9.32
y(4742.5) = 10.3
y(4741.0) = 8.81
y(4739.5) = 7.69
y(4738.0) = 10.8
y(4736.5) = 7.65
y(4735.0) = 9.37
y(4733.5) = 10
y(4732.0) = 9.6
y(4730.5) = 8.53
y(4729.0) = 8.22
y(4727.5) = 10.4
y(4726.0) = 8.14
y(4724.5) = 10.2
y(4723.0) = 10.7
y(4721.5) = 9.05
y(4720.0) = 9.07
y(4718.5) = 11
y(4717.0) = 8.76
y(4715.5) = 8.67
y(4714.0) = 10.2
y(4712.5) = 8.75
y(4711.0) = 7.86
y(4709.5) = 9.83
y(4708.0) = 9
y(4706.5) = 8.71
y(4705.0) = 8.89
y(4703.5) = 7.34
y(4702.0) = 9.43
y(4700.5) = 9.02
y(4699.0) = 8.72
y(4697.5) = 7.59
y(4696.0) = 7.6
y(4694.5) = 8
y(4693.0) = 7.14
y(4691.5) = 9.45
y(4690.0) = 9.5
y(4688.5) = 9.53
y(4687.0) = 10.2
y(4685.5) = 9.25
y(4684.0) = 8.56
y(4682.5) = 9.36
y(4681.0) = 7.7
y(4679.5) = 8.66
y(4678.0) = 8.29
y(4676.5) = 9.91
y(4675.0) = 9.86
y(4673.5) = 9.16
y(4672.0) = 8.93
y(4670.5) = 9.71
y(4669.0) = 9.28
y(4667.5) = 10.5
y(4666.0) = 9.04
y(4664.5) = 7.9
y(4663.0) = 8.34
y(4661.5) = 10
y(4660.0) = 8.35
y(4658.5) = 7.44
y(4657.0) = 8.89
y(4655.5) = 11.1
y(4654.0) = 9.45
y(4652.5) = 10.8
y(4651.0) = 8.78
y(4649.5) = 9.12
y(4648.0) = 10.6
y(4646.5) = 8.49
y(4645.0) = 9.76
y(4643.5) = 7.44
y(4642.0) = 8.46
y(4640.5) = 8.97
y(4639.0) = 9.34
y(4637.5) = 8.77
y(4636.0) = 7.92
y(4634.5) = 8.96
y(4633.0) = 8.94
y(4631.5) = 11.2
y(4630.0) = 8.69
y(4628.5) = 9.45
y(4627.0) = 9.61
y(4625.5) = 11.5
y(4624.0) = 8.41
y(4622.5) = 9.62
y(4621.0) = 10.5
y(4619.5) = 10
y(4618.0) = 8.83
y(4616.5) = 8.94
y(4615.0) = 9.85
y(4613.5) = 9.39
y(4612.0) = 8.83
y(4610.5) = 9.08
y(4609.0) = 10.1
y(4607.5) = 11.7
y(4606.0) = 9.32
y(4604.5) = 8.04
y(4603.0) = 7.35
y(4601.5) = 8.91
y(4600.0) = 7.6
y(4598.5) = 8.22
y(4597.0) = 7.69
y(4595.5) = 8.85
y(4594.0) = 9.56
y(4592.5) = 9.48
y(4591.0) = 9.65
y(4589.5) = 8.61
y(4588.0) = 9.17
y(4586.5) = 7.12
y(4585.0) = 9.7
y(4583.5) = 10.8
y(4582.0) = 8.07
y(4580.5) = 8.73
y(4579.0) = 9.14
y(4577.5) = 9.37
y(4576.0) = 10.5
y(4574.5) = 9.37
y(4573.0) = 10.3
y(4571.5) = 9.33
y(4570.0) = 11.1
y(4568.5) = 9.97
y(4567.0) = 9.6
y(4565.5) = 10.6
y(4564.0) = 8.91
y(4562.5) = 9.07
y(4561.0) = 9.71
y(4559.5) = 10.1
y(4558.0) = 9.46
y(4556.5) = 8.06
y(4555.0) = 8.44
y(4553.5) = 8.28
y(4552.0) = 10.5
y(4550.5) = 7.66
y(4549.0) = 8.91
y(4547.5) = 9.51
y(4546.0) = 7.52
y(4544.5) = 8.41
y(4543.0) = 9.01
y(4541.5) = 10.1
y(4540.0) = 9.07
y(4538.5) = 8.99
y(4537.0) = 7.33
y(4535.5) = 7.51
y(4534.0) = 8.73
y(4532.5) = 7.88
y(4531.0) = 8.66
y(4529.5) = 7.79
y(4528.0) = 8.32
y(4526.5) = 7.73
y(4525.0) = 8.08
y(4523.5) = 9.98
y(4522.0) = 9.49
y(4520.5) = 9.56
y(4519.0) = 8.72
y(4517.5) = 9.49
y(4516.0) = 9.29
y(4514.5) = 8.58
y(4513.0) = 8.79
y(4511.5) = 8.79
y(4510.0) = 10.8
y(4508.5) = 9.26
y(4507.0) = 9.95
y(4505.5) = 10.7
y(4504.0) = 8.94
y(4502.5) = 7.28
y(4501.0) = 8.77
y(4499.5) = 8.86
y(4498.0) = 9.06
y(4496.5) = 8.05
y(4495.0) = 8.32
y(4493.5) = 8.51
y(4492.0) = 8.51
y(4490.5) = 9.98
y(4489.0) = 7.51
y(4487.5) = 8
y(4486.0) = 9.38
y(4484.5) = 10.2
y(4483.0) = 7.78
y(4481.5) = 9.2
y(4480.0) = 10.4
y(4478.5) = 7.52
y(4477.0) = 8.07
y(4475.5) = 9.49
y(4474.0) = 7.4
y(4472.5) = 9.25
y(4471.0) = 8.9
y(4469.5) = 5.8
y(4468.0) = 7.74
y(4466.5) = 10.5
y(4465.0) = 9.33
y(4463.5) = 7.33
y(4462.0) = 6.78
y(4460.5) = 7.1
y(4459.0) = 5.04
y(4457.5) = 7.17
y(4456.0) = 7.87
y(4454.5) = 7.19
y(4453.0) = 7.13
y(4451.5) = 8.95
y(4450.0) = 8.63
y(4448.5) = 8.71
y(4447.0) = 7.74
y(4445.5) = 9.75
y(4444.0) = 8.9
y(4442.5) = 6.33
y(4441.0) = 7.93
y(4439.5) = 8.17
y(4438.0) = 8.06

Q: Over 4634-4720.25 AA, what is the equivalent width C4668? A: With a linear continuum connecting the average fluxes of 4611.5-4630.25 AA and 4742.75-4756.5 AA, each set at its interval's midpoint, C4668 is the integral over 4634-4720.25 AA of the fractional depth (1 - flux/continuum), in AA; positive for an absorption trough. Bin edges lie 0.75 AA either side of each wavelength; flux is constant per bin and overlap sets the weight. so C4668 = 5.4 AA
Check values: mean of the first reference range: 9.54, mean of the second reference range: 9.64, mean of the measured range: 8.99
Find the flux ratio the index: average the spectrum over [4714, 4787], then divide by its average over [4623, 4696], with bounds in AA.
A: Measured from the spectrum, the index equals 1.04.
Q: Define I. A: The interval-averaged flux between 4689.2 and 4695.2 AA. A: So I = 8.54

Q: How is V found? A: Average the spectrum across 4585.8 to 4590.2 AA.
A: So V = 8.31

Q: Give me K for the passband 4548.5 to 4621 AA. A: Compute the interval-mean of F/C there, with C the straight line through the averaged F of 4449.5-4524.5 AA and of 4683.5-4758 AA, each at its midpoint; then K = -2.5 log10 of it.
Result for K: -0.05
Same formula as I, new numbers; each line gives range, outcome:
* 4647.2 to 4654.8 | 9.75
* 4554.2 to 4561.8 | 9.15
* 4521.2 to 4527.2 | 8.84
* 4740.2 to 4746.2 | 9.61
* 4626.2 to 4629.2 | 9.56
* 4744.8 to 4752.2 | 9.72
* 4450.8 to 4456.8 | 7.77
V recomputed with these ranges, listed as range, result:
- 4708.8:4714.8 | 9.15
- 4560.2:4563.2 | 9.41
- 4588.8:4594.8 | 9.33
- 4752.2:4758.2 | 9.67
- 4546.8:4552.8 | 9.13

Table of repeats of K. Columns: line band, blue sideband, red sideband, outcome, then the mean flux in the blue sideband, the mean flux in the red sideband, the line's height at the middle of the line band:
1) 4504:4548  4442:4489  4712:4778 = -0.054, 8.18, 9.49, 8.46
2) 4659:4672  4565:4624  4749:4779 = 0.040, 9.29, 9.63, 9.43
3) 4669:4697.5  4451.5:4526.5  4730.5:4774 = 0.037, 8.56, 9.44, 9.21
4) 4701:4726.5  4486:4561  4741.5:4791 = 0.031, 8.82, 9.6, 9.43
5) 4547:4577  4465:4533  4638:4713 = -0.073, 8.79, 8.96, 8.85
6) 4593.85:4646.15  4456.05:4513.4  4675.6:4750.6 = -0.034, 8.53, 9.07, 8.85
